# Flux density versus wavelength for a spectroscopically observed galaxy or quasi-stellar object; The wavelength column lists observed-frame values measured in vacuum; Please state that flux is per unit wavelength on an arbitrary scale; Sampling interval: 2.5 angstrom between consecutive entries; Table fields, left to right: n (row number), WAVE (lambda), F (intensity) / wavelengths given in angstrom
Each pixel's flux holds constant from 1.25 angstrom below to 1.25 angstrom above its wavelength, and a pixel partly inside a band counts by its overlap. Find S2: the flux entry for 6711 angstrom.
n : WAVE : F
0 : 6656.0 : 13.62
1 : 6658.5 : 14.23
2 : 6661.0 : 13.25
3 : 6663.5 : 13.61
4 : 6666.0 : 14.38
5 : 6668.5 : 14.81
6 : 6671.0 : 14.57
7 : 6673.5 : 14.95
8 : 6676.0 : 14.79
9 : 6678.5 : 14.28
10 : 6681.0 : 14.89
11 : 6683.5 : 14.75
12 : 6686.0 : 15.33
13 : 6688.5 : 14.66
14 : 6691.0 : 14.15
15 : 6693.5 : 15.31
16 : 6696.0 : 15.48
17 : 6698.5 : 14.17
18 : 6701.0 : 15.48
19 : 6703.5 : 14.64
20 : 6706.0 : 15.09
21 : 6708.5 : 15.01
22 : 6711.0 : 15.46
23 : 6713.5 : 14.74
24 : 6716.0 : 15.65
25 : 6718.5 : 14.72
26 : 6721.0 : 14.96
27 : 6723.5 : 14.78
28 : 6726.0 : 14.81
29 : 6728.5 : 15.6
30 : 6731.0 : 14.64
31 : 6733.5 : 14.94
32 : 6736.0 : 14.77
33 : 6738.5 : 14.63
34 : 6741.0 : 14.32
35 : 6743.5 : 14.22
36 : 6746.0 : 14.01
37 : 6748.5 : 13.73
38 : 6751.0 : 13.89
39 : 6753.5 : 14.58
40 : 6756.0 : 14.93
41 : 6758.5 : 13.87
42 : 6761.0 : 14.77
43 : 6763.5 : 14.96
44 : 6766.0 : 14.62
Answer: 15.46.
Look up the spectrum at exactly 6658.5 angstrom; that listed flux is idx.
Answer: 14.23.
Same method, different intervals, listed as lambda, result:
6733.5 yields 14.94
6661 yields 13.25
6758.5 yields 13.87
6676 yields 14.79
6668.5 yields 14.81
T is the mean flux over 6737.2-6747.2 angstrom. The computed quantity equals 14.3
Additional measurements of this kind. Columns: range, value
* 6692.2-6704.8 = 15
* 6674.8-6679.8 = 14.5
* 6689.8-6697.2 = 15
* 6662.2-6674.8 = 14.5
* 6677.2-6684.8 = 14.6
